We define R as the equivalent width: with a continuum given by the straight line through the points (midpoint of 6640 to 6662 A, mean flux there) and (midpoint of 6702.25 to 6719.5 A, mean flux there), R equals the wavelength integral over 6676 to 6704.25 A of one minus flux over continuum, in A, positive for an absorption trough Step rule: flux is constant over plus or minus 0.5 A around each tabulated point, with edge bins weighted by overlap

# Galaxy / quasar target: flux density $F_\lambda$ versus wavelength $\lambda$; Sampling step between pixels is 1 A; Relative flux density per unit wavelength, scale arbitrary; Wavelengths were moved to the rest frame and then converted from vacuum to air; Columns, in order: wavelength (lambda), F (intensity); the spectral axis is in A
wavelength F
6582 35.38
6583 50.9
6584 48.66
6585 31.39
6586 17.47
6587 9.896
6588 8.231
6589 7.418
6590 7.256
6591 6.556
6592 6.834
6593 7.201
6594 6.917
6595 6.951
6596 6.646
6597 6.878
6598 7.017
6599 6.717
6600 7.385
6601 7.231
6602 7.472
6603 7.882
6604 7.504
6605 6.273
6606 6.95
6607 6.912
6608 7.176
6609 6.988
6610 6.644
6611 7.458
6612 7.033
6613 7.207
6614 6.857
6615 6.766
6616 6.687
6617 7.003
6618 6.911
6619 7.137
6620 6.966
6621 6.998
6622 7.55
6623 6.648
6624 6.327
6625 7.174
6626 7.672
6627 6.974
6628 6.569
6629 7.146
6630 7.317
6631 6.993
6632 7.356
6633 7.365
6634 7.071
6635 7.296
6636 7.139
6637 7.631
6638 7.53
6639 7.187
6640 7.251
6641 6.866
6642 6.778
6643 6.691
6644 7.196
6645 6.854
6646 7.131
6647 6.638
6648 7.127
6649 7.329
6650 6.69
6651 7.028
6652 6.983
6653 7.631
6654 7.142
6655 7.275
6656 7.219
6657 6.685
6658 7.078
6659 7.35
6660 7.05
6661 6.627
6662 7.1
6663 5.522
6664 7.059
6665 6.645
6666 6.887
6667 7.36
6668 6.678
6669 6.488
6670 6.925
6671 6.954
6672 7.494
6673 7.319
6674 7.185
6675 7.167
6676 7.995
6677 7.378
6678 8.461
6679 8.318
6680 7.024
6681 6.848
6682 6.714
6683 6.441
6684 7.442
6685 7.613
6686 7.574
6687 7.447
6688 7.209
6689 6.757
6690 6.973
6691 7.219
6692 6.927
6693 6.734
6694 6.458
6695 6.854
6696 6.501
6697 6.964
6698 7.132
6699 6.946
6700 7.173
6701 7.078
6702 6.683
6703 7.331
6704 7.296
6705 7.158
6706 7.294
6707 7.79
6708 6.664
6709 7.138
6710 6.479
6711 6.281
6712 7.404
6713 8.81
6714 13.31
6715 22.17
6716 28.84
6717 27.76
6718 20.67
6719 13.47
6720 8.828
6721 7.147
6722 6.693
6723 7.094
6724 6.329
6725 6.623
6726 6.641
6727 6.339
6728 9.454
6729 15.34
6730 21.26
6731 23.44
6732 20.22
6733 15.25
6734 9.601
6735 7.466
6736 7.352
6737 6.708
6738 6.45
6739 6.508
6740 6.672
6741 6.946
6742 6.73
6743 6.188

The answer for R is 8.5 A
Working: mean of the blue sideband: 7.02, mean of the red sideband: 12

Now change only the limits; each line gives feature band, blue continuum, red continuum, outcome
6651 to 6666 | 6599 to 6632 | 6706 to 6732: 3.6 A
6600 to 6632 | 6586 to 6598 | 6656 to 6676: 1.9 A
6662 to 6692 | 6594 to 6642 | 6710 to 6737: 8.9 A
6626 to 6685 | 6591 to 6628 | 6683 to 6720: 7.7 A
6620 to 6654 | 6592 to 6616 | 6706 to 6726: 4.9 A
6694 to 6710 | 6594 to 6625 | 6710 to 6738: 6.1 A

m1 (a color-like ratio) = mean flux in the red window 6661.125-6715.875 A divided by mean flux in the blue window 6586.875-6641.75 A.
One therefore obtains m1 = 1.07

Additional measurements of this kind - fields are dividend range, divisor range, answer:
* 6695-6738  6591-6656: 1.49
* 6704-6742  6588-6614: 1.55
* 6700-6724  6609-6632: 1.52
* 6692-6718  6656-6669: 1.43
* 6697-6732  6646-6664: 1.55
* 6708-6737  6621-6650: 1.72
